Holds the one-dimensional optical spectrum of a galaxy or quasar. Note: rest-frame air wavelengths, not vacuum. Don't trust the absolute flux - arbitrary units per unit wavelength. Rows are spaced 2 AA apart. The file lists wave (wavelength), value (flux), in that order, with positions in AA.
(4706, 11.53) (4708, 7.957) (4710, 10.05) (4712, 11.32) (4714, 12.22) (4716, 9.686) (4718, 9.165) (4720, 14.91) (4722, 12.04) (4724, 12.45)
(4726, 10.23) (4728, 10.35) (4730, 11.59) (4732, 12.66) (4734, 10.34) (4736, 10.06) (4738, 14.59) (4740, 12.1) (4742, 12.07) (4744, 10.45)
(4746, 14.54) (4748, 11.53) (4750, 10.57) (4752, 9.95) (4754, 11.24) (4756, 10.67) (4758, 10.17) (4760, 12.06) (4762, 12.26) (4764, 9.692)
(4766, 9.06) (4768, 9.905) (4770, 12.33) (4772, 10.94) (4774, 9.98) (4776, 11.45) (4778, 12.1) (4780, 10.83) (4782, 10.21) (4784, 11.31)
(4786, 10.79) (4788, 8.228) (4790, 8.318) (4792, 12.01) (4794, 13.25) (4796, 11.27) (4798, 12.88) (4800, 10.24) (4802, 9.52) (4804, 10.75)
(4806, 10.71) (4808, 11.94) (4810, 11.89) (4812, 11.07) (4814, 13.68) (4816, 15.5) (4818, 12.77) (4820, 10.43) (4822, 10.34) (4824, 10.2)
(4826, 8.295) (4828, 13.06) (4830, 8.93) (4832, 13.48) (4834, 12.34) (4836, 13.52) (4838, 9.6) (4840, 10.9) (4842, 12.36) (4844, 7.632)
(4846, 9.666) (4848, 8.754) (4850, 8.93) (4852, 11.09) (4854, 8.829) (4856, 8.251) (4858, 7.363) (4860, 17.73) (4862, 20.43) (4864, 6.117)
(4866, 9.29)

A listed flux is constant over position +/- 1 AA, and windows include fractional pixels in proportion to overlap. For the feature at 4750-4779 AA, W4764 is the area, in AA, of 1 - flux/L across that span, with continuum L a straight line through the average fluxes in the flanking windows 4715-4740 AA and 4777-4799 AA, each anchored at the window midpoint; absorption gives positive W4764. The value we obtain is 1.0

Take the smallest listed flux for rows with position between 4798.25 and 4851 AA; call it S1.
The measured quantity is 7.632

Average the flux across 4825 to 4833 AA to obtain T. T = 10.9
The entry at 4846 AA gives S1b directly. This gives 9.666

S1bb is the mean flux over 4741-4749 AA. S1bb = 12.1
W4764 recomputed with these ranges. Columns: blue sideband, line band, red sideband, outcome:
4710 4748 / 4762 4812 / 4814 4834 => 3.3 AA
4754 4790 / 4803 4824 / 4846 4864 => -1.9 AA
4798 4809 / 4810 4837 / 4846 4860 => -3.9 AA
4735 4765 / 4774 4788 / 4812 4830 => 0.8 AA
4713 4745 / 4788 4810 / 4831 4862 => 0.5 AA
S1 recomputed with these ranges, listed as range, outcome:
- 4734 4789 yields 8.228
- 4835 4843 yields 9.6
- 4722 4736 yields 10.06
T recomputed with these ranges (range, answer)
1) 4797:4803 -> 10.9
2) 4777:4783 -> 11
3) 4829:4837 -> 12.1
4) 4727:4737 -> 11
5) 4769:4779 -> 11.4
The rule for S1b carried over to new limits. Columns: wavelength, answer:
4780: 10.83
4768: 9.905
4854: 8.829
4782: 10.21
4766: 9.06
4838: 9.6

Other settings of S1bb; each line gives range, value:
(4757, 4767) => 10.6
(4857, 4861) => 12.5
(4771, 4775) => 10.5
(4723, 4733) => 11.5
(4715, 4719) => 9.43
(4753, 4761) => 11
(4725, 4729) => 10.3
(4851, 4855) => 9.96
